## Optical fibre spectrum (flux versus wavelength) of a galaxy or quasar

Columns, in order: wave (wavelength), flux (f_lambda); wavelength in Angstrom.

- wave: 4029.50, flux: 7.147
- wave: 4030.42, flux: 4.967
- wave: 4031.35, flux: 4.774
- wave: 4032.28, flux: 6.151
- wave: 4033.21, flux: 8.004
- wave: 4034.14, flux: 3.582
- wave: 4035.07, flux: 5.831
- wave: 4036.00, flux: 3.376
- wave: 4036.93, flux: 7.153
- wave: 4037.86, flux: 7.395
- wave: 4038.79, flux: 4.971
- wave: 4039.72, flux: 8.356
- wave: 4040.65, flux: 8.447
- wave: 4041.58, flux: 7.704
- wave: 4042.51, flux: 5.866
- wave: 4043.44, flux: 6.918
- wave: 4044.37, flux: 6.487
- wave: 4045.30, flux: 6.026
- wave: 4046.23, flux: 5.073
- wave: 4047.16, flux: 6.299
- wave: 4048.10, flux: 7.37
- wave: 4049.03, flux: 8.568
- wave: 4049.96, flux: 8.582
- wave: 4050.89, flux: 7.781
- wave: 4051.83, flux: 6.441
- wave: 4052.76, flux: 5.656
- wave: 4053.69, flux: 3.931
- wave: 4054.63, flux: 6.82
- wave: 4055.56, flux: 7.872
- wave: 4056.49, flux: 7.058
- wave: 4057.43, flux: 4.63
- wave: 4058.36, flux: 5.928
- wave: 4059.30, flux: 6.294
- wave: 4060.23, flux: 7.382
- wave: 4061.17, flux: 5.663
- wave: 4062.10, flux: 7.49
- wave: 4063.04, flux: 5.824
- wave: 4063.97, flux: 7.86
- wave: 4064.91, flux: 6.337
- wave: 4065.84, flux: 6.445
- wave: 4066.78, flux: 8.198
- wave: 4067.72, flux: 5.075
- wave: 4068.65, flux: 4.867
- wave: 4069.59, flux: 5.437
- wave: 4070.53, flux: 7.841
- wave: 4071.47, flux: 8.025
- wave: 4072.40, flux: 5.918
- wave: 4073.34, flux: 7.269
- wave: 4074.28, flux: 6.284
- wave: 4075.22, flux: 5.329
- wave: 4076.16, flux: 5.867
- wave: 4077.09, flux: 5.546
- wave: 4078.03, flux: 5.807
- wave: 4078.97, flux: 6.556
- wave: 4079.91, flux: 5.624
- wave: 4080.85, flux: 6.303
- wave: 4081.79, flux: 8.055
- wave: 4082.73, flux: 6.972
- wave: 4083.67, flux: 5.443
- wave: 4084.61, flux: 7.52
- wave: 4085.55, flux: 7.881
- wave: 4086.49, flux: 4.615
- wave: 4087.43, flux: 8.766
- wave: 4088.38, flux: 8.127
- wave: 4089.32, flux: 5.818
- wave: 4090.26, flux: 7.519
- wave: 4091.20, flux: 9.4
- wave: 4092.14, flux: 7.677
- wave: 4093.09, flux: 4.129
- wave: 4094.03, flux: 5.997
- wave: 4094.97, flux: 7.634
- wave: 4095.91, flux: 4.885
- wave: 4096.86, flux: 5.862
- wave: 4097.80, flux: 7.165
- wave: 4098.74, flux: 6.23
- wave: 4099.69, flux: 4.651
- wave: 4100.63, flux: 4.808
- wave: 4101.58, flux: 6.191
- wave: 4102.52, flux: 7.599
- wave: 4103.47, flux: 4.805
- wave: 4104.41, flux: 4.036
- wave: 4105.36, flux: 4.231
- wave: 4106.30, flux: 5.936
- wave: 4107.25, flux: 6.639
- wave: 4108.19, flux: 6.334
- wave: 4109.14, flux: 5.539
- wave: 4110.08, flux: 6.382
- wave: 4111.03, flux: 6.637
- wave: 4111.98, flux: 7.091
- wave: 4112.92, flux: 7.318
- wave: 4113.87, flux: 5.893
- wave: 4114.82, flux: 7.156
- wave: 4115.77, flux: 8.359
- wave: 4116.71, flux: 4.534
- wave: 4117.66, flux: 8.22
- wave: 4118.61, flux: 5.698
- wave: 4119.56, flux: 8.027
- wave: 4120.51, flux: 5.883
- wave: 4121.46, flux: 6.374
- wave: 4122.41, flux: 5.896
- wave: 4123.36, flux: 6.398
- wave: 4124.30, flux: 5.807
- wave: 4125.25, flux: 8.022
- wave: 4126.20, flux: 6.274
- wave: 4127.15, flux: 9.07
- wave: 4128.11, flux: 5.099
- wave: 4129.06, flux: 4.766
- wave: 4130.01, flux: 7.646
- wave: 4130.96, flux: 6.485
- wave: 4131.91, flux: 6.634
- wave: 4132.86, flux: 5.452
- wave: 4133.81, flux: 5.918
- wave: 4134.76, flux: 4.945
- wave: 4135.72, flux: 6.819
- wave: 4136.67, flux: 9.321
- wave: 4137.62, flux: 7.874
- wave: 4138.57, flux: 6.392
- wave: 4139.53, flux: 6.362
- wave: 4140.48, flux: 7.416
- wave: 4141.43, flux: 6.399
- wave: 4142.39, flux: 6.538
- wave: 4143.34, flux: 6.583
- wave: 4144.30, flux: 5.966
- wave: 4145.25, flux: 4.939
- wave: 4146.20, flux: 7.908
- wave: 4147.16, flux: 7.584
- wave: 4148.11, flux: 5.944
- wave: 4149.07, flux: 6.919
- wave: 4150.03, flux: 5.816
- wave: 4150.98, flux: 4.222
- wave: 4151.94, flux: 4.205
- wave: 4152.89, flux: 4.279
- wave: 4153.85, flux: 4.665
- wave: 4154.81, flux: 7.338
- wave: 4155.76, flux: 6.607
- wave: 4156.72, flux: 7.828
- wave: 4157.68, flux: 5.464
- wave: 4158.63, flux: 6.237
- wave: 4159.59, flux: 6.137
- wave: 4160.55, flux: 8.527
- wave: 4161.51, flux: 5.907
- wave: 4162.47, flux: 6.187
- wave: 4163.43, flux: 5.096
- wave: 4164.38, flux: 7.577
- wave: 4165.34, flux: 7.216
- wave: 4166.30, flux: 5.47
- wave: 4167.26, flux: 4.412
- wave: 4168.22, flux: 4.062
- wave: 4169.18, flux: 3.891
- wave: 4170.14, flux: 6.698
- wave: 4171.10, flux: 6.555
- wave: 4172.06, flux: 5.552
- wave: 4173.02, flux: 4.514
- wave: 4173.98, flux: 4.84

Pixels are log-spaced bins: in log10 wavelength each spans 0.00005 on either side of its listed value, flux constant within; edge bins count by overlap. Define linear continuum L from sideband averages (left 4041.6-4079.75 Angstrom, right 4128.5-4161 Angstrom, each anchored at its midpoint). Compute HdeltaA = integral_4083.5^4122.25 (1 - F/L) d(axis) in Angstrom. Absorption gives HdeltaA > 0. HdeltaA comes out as 0.0 Angstrom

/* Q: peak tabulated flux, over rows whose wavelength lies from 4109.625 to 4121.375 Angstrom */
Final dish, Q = 8.359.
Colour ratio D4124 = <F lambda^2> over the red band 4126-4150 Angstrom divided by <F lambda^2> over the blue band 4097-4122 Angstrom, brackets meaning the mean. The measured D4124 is 1.1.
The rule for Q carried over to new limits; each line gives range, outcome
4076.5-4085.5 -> 8.055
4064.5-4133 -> 9.4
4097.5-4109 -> 7.599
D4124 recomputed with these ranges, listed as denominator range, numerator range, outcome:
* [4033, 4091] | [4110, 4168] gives 1.02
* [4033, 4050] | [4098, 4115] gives 0.94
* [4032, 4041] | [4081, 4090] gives 1.14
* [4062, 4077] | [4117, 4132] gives 1.05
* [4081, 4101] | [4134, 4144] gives 1.05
